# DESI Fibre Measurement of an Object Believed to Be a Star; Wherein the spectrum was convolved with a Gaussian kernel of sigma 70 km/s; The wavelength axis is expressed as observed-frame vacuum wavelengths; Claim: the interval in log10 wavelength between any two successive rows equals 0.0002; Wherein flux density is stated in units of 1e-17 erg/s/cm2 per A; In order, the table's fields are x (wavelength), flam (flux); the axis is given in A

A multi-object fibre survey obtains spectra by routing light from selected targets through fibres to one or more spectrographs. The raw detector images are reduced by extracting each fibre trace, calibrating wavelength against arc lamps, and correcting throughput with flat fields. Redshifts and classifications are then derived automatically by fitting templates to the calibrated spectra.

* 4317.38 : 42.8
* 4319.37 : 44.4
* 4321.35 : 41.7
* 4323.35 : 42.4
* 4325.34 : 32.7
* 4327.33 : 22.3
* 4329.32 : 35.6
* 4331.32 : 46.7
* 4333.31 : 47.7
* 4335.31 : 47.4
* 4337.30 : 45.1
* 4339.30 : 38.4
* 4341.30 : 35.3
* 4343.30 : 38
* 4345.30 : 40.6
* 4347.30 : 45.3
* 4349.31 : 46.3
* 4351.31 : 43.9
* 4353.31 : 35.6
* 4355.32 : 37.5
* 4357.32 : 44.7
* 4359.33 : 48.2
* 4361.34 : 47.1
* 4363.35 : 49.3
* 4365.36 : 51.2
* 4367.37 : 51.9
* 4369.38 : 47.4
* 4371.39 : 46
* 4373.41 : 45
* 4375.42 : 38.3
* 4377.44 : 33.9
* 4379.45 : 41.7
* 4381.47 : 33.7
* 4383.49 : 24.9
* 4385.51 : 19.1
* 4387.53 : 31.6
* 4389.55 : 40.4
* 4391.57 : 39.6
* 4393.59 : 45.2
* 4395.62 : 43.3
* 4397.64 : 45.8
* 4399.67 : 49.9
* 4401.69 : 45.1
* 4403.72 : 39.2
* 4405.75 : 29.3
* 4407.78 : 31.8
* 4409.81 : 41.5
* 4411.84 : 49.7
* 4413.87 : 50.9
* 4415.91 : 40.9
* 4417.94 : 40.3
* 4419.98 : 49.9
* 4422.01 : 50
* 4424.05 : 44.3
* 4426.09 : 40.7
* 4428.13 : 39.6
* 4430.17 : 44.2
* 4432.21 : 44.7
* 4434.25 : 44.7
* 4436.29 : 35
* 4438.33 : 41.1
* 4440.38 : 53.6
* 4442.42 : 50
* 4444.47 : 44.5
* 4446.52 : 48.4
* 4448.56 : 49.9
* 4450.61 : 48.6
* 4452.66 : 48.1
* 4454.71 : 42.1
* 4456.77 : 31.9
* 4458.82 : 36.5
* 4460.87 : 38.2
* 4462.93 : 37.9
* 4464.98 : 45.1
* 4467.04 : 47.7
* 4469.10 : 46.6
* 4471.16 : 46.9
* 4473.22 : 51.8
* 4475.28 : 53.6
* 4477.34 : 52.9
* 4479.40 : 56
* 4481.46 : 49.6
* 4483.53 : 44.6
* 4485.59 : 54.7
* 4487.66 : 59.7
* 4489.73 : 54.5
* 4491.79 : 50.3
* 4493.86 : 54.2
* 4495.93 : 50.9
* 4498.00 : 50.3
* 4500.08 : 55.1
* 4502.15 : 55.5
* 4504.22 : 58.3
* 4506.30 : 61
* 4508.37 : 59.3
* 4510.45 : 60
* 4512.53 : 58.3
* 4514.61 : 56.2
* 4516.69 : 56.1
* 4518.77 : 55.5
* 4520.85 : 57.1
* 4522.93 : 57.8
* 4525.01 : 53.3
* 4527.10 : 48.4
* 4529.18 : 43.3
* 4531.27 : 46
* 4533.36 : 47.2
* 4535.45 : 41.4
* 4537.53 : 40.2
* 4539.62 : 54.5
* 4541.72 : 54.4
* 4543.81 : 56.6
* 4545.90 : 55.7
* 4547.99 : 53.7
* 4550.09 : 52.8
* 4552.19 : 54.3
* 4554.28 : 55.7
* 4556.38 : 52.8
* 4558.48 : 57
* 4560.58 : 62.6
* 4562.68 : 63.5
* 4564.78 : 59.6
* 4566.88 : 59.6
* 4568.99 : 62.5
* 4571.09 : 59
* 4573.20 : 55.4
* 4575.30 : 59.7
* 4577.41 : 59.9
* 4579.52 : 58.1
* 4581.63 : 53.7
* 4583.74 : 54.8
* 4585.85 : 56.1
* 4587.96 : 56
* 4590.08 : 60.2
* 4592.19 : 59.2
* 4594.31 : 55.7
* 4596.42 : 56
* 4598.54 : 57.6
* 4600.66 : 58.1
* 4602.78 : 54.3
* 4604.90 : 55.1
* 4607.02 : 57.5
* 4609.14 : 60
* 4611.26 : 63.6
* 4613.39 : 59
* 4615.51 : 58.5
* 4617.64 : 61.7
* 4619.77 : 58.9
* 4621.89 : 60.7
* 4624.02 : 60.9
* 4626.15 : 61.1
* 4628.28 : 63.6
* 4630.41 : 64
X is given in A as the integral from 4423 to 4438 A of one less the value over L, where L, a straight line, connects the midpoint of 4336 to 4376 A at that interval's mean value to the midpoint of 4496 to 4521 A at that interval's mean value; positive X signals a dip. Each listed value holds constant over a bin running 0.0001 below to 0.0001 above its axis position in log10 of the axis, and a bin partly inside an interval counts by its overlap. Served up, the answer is 2.5 A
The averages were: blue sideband 43.9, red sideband 56.6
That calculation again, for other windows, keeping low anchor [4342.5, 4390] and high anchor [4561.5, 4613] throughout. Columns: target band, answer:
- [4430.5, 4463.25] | 2.5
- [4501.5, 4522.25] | -2.2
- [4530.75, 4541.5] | 1.5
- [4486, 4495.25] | -0.7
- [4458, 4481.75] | 1.0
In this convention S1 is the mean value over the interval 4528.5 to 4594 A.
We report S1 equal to 55.1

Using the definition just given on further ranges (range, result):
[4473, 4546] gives 53.2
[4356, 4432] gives 42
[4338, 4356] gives 40.2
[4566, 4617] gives 57.9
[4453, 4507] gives 49.4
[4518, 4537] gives 49.7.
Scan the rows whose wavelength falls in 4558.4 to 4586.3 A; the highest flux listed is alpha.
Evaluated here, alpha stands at 63.5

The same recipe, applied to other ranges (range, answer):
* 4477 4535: 61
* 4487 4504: 59.7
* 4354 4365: 49.3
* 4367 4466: 53.6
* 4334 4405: 51.9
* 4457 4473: 47.7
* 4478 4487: 56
